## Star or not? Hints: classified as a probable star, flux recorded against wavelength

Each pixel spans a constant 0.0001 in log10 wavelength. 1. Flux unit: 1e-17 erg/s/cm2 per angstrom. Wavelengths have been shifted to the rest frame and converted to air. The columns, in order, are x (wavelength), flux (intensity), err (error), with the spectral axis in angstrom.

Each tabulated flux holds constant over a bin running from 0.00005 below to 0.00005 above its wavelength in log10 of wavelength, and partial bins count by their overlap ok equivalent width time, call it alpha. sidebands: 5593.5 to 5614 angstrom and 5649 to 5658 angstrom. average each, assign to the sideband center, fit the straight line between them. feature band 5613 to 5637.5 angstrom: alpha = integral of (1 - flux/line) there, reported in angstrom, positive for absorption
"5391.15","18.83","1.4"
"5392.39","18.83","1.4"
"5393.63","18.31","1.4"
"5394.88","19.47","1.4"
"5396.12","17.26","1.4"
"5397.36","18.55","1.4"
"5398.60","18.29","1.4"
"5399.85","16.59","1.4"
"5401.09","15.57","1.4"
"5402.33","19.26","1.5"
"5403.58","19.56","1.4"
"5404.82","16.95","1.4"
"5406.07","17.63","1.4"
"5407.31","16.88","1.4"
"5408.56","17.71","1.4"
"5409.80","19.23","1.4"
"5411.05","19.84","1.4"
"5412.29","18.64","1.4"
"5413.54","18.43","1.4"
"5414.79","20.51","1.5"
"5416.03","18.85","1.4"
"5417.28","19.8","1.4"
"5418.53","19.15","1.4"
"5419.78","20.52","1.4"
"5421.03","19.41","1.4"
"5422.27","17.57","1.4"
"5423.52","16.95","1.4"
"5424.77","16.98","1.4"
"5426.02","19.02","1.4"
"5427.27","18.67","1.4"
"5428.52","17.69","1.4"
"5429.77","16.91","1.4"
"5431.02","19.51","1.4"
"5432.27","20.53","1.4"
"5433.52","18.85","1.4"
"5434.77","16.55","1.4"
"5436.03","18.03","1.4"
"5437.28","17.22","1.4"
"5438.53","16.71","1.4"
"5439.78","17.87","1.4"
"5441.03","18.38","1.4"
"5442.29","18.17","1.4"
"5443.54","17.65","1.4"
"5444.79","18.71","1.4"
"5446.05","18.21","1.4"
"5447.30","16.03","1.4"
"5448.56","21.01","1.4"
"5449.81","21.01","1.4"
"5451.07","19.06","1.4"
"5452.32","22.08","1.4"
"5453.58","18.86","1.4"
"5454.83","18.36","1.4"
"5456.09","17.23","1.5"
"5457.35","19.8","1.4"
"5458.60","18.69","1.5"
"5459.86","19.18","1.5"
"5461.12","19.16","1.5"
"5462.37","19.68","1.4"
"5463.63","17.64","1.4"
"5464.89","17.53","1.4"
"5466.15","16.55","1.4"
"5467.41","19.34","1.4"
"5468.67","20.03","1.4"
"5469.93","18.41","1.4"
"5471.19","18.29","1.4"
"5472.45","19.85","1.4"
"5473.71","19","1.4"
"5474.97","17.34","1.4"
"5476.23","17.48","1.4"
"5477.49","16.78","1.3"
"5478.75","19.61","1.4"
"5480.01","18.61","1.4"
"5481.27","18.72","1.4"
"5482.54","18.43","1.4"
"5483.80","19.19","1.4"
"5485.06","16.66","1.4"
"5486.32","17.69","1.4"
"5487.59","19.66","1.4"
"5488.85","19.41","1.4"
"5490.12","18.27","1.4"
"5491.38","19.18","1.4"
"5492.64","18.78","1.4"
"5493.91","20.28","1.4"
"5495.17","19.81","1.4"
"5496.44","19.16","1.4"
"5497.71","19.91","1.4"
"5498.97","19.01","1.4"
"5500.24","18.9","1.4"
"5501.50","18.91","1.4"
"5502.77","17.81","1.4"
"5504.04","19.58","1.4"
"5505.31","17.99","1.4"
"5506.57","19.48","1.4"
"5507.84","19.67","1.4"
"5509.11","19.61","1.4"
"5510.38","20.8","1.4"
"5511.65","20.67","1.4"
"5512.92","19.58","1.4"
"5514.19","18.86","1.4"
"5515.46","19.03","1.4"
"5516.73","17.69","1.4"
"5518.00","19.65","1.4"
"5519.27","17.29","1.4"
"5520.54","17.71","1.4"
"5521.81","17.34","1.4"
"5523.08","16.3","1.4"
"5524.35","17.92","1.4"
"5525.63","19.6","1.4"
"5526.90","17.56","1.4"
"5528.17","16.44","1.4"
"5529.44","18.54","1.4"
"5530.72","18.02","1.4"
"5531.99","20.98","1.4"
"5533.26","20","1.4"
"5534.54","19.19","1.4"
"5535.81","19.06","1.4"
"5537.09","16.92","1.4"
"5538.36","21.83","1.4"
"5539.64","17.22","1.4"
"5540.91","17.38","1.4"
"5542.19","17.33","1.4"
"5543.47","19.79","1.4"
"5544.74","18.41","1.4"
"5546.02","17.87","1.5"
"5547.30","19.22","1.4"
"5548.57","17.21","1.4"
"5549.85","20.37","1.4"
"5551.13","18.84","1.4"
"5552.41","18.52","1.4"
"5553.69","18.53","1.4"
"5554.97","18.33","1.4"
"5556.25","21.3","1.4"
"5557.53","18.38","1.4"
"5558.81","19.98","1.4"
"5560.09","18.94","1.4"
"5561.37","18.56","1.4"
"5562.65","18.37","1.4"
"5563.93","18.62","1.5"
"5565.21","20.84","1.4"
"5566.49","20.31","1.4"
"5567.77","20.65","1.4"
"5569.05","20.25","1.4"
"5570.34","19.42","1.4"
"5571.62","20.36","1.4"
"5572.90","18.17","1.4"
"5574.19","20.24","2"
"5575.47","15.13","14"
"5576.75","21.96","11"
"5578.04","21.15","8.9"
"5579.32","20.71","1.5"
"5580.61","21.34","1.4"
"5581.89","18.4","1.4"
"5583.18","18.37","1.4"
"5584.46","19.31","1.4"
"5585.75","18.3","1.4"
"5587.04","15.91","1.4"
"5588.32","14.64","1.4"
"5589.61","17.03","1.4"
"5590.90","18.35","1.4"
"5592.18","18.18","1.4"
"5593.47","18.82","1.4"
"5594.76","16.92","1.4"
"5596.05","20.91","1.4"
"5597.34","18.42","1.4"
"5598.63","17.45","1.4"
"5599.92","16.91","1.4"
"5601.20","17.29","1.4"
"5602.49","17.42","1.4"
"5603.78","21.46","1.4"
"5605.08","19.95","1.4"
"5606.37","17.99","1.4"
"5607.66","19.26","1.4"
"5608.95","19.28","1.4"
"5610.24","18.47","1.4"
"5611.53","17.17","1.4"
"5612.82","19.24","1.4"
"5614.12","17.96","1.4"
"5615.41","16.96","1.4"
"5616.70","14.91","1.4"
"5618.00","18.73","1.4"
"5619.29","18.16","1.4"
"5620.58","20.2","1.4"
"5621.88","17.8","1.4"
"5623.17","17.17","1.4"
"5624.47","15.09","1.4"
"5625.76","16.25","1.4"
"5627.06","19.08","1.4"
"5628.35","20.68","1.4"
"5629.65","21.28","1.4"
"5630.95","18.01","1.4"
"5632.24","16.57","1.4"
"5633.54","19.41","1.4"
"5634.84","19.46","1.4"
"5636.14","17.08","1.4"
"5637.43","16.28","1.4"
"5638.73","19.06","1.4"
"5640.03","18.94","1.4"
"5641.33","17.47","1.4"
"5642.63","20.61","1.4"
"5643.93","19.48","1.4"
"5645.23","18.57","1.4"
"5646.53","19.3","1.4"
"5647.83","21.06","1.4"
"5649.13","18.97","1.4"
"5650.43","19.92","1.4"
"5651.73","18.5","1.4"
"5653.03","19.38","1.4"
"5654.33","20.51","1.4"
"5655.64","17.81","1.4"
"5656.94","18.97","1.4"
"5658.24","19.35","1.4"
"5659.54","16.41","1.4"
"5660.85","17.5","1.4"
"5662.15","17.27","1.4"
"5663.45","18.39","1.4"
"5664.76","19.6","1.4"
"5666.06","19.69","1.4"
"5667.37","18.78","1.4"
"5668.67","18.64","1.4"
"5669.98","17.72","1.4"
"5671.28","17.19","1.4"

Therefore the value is 1.04 angstrom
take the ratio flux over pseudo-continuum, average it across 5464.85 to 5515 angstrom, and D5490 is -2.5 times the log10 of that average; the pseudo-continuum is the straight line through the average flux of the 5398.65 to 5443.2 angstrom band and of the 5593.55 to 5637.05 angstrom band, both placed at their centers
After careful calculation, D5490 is -0.04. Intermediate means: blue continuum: 18.3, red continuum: 18.3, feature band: 18.9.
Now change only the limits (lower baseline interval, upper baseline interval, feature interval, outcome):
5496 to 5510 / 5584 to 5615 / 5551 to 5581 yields -0.059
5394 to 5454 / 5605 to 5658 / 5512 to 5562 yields -0.006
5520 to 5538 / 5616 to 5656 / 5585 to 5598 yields 0.043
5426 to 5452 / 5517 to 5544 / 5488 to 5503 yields -0.045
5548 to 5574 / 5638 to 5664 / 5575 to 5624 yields 0.044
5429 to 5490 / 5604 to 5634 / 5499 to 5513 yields -0.050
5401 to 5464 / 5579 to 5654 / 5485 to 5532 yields -0.015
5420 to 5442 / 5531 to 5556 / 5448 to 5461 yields -0.072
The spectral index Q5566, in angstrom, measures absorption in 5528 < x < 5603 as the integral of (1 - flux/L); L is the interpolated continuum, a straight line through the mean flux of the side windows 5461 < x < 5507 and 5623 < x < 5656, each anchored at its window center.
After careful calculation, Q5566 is -0.3 angstrom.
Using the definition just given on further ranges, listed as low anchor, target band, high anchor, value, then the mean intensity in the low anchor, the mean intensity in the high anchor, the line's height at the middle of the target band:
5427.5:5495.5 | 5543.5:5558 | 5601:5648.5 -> -0.3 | 18.6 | 18.5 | 18.5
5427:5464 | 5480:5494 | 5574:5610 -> -0.1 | 18.6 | 18.6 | 18.6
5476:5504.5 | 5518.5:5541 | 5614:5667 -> 0.5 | 18.8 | 18.5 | 18.7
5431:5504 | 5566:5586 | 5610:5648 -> -1.3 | 18.7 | 18.3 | 18.4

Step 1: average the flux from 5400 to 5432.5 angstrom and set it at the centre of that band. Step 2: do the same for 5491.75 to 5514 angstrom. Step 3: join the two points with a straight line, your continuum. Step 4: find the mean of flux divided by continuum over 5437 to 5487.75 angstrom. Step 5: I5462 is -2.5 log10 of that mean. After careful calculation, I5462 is 0.03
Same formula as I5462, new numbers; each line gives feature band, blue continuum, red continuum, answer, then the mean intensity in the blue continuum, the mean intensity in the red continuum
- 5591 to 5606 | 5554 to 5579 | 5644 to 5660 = 0.050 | 19.5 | 19.1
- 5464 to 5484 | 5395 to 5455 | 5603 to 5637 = 0.001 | 18.5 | 18.4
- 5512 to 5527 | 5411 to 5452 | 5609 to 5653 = 0.014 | 18.6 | 18.4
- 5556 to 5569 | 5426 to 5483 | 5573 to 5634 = -0.067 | 18.5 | 18.4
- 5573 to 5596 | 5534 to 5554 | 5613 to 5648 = -0.005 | 18.6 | 18.3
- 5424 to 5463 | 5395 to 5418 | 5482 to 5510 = 0.002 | 18.3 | 19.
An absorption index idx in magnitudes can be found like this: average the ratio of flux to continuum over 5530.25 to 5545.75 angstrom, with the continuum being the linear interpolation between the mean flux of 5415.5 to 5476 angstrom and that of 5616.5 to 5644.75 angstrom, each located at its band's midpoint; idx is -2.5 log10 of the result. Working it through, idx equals -0.02 mag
